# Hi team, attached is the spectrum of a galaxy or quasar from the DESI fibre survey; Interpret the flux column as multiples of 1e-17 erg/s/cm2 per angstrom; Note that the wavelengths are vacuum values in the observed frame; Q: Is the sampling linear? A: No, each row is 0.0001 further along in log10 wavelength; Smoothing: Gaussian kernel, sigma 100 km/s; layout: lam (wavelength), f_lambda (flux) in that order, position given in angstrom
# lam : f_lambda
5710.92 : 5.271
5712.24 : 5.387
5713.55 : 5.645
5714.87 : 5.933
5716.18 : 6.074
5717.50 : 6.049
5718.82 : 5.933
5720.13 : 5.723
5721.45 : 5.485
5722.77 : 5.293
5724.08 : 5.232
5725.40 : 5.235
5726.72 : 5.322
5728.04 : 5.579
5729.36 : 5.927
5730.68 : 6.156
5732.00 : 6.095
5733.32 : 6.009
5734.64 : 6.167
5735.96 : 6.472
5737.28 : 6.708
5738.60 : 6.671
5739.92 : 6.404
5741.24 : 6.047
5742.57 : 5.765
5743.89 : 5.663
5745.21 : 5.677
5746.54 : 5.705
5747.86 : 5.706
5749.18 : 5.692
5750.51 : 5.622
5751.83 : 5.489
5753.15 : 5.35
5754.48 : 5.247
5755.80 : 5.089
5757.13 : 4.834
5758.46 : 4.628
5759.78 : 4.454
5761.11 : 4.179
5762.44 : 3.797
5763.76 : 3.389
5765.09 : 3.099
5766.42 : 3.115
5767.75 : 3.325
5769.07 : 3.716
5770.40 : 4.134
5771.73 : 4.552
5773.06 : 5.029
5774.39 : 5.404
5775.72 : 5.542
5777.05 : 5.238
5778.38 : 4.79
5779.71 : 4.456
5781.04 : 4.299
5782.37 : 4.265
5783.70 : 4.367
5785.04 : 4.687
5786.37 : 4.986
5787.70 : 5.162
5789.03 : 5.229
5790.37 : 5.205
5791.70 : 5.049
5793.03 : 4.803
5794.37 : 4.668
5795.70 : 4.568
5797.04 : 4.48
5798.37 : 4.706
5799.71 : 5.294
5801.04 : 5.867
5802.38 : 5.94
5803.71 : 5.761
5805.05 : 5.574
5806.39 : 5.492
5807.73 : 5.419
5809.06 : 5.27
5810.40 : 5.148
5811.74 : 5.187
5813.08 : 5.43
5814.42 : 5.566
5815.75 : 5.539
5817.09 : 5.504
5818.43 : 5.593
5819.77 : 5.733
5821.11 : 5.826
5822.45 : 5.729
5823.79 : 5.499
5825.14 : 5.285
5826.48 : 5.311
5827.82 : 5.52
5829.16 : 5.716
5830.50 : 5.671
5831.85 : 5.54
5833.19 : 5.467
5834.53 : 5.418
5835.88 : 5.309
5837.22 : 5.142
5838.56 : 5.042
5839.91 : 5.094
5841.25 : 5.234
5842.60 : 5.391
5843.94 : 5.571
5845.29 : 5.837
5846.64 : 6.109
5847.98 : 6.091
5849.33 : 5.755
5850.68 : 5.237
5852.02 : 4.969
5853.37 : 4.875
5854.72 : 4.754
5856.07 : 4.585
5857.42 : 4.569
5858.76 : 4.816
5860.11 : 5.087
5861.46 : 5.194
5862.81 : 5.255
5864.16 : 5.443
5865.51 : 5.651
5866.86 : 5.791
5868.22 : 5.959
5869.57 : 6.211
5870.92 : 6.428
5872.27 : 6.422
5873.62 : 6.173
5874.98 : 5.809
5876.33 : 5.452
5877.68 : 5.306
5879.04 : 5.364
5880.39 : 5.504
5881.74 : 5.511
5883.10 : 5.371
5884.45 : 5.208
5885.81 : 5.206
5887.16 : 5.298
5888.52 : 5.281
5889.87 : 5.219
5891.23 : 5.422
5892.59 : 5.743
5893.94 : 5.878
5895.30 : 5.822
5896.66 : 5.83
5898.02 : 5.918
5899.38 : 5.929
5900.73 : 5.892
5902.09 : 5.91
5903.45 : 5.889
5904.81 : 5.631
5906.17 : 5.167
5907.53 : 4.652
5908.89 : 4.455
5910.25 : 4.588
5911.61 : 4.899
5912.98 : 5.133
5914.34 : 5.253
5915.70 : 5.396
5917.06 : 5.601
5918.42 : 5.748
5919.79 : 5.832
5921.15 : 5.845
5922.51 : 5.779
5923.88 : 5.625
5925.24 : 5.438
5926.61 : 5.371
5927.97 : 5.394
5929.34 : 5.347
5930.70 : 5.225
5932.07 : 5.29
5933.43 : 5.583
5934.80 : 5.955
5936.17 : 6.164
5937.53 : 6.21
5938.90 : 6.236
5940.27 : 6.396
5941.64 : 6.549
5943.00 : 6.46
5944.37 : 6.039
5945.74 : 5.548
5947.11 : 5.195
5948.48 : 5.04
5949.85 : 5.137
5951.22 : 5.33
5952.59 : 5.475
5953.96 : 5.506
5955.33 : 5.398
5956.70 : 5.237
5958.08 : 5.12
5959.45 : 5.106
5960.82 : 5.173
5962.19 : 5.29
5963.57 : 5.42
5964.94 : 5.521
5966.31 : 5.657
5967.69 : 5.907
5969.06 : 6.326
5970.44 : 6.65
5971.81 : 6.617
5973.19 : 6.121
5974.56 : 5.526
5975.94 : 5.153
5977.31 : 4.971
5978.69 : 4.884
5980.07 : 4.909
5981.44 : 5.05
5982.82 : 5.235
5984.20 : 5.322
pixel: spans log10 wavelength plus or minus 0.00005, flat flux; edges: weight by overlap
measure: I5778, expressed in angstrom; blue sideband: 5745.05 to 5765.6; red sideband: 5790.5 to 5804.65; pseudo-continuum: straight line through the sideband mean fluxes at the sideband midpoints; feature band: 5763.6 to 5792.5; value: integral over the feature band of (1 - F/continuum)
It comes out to 2.8 angstrom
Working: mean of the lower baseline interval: 4.86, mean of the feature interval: 4.52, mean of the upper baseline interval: 5.13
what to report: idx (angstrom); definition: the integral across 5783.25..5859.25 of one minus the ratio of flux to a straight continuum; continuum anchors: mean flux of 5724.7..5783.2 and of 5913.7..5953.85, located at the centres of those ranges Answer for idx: 0.6 angstrom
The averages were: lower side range 5.13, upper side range 5.67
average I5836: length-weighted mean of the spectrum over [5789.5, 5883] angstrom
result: 5.42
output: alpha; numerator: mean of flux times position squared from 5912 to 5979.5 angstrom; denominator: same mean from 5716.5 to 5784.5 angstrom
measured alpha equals 1.2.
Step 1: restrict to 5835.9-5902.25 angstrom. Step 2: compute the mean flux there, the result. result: 5.5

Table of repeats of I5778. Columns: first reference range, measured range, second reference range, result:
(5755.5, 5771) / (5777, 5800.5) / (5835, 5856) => -2.2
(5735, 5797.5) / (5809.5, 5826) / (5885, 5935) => -1.1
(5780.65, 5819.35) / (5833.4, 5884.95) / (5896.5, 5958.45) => -1.0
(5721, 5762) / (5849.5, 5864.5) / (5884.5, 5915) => 1.3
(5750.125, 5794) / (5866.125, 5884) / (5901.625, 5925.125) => -2.1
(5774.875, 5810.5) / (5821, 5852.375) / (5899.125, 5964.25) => -1.8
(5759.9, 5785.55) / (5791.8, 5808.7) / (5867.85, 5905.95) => -2.1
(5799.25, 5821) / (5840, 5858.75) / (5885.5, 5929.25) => 0.8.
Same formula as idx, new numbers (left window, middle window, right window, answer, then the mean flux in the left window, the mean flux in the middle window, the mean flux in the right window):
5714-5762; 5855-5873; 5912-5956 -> 0.5 angstrom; 5.65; 5.48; 5.64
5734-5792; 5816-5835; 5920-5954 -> -1.1 angstrom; 5.01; 5.56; 5.69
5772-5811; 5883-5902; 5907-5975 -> -0.6 angstrom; 5.05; 5.59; 5.58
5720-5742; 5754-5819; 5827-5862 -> 8.9 angstrom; 5.92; 4.84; 5.31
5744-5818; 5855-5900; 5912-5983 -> -1.8 angstrom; 4.93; 5.53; 5.58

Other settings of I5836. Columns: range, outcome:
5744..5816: 4.91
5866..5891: 5.63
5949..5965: 5.3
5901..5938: 5.46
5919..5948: 5.78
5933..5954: 5.81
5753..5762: 4.77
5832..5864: 5.26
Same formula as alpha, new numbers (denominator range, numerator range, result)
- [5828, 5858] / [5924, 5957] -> 1.09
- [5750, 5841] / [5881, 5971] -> 1.16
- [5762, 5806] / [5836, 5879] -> 1.19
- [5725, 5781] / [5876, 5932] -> 1.11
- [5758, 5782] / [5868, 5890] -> 1.37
